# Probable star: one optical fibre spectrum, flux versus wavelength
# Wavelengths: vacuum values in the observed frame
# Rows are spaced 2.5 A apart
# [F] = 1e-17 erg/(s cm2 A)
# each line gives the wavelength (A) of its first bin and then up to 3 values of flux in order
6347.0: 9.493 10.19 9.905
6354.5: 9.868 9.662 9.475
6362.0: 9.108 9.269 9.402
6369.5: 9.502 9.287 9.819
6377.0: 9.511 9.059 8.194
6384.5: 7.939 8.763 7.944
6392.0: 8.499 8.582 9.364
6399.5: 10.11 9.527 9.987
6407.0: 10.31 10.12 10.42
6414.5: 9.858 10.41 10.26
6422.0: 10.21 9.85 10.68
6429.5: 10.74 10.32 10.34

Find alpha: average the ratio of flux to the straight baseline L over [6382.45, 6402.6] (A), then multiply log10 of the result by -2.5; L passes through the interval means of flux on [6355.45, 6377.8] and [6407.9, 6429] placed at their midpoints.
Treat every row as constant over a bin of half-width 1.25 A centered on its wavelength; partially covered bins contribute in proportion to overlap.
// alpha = 0.12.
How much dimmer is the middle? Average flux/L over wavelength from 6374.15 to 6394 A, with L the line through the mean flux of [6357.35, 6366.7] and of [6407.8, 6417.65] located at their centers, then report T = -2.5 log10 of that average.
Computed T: 0.12 mag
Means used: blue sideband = 9.33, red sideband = 10.2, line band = 8.66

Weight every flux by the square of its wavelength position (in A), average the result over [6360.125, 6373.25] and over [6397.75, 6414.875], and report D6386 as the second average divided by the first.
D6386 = 1.09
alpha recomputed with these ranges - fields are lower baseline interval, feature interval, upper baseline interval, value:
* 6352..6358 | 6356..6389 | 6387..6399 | 0.02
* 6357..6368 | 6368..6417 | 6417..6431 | 0.06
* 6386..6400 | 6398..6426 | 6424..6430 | -0.04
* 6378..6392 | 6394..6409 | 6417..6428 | -0.06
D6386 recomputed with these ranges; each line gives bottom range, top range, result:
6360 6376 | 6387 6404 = 0.97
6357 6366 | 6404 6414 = 1.11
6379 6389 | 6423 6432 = 1.25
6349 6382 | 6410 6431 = 1.11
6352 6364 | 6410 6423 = 1.09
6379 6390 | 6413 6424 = 1.23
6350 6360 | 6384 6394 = 0.86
